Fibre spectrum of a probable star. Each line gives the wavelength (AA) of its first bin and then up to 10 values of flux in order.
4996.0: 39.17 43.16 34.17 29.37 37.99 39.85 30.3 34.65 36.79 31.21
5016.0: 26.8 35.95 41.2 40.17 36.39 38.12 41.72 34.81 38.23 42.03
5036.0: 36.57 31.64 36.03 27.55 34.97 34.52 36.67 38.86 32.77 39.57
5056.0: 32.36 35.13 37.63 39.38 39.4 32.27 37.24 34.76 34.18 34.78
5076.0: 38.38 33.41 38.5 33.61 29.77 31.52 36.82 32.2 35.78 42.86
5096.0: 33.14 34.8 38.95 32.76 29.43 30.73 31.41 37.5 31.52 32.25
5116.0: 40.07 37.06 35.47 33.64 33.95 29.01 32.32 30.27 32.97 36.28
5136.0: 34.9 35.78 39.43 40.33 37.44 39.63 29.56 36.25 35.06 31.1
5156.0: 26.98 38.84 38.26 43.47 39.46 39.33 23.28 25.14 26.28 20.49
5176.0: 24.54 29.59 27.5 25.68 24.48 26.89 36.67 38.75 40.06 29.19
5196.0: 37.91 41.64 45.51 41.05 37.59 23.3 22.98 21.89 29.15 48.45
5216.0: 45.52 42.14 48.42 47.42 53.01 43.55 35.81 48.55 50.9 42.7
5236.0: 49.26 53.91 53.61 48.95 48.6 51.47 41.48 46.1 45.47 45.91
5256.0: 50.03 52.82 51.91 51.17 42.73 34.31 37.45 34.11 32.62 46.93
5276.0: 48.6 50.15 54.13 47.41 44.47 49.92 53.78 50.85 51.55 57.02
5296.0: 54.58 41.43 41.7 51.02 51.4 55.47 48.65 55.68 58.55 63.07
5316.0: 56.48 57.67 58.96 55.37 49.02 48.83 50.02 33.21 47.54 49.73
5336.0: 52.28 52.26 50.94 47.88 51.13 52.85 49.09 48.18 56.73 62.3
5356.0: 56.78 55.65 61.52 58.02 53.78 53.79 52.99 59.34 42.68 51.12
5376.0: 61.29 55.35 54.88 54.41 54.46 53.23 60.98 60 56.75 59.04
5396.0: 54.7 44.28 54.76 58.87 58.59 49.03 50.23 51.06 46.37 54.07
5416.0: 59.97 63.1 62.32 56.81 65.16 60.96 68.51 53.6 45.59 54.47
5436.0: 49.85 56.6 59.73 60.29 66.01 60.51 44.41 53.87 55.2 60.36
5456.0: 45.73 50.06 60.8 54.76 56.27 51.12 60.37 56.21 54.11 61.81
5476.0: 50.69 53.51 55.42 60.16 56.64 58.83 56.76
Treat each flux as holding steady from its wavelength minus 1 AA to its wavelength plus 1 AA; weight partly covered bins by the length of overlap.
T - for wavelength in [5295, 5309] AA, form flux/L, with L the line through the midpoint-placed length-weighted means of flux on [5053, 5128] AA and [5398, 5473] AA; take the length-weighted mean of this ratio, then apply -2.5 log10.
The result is -0.03 mag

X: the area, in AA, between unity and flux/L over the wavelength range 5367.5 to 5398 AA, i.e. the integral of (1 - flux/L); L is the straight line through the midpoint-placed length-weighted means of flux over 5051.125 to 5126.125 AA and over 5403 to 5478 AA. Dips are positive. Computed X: -1.5 AA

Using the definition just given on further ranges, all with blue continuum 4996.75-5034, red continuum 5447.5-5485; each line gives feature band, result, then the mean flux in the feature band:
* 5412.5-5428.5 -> -2.29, 60.7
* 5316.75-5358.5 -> -1.74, 51.7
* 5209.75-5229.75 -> 1.01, 42.5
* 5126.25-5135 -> 1.81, 32.6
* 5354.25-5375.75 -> -1.83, 55.1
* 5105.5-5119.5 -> 2.02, 34.5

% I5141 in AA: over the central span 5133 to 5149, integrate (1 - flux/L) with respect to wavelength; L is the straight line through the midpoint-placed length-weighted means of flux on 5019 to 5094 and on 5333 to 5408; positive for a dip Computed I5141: 1.66 AA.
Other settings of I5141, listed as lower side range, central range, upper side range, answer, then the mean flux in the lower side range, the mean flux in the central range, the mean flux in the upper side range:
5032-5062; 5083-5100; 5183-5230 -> 0.6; 35.7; 34.9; 37.7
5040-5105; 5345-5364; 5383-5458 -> -1.3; 35.1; 55.6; 55.9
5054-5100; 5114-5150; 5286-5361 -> 3.8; 35.5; 35.1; 52.4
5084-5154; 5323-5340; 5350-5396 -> 1.4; 34.6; 48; 55.9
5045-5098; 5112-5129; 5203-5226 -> 1.2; 35.6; 34.1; 38.4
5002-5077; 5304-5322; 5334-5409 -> -1.9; 35.9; 56.4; 54.3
